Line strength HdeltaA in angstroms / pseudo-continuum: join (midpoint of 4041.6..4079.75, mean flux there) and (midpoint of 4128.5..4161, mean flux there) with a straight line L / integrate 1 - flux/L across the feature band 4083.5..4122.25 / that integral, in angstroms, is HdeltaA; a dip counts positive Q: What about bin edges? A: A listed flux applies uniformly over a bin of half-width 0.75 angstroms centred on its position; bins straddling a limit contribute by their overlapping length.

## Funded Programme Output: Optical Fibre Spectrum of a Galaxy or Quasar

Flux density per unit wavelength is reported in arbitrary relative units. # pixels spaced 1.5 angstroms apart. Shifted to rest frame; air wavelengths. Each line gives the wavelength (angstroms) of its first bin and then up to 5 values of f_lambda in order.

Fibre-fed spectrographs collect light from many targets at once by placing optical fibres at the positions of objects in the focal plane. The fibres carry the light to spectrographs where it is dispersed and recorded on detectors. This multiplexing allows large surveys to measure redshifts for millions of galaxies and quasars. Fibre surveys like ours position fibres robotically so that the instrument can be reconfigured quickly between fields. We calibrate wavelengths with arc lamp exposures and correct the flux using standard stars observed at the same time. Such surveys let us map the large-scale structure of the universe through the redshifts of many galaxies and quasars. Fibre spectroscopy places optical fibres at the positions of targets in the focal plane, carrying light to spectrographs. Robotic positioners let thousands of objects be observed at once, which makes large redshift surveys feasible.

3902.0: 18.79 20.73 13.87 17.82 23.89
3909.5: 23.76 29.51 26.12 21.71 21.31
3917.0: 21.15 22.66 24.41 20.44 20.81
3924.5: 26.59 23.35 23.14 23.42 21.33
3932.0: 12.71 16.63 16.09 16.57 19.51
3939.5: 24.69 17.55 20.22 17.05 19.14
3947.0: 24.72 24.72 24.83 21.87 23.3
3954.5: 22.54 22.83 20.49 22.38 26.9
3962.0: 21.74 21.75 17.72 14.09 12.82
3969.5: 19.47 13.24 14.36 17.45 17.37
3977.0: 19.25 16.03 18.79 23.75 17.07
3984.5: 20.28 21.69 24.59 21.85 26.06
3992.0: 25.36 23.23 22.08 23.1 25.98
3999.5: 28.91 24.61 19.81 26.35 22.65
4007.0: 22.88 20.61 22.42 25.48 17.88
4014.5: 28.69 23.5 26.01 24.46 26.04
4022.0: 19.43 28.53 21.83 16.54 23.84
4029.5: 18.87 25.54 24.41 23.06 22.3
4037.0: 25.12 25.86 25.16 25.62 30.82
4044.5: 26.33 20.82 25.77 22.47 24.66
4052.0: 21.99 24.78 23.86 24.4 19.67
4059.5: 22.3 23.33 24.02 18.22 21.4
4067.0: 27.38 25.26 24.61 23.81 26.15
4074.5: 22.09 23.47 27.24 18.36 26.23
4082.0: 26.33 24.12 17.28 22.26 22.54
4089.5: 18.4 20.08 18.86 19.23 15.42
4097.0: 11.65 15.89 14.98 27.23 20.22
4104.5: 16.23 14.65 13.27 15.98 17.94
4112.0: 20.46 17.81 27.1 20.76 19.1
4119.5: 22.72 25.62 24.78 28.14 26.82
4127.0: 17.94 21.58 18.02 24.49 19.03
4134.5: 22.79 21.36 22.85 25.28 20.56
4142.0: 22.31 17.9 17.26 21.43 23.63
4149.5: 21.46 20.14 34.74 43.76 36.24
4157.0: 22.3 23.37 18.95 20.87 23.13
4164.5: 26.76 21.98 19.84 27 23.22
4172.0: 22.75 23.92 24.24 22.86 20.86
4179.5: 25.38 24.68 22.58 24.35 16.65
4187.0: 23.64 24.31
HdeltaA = 7.4 angstroms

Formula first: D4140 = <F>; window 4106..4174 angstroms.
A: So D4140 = 22.7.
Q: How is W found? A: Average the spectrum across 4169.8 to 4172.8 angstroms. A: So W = 23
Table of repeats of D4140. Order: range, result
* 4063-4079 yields 23.7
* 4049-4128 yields 21.5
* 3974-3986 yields 19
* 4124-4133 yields 22.1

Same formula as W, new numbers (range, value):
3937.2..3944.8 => 19.8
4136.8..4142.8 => 22.7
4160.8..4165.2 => 23.6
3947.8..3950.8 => 24.7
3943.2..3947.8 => 20.4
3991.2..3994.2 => 24.3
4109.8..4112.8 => 19.2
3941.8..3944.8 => 18.6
